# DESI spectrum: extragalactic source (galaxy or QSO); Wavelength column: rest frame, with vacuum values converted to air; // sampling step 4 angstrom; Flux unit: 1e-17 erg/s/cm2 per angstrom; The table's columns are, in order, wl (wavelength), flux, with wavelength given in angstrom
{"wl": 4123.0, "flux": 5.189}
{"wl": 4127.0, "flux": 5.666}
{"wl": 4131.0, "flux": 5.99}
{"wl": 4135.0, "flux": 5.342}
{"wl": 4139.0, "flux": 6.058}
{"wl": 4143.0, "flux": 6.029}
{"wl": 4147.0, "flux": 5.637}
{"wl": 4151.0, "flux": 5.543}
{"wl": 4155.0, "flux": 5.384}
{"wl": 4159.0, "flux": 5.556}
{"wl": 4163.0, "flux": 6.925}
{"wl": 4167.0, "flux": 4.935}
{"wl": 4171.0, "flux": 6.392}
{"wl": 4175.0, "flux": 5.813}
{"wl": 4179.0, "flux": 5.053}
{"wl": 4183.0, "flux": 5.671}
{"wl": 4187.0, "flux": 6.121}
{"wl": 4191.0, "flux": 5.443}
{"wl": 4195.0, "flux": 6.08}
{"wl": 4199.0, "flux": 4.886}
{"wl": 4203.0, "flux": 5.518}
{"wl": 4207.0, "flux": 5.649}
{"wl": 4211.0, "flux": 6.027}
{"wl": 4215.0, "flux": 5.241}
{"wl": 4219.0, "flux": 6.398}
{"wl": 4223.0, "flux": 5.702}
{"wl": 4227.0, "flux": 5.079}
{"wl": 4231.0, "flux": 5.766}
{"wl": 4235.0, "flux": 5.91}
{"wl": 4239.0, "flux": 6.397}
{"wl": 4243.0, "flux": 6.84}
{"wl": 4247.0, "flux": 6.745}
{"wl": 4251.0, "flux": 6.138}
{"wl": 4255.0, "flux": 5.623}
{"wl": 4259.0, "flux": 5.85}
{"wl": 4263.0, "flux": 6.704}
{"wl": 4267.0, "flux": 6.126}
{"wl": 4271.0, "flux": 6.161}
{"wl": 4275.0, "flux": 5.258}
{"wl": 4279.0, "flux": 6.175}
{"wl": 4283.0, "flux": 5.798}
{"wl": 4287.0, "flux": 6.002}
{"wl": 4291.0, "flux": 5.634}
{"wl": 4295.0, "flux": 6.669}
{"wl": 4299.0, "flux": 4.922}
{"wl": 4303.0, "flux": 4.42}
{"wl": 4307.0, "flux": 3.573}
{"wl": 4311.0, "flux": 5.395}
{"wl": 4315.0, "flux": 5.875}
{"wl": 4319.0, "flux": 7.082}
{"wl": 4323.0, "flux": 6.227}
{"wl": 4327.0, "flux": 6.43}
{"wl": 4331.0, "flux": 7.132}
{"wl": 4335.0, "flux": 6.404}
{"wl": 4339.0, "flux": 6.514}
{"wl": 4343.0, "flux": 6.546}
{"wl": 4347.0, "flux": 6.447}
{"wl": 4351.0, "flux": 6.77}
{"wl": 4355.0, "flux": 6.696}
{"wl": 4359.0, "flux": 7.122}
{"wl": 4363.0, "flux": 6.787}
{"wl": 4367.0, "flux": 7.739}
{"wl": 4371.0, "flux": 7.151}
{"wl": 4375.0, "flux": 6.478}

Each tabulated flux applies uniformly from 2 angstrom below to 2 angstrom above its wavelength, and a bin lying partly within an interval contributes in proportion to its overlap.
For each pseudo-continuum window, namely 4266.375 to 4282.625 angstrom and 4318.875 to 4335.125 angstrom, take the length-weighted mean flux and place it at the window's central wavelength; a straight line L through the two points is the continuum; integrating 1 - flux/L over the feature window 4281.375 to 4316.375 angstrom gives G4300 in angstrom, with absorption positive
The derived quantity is 4.9 angstrom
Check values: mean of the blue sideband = 5.9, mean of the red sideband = 6.63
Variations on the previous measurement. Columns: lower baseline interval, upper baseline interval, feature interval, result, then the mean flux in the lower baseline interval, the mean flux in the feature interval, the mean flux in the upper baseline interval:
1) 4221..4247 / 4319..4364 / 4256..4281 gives 0.8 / 6.01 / 6.03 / 6.66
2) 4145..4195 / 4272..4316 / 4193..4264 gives -4.1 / 5.72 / 5.91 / 5.44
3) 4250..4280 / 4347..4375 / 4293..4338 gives 4.6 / 5.99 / 5.85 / 6.96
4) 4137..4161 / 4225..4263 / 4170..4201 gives 1.0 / 5.7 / 5.66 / 6.07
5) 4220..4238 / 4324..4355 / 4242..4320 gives 3.7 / 5.7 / 5.82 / 6.6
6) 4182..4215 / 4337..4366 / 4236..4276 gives -1.0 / 5.65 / 6.2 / 6.73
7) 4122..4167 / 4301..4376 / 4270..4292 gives 1.2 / 5.73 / 5.83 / 6.36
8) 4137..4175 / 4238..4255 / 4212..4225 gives 0.9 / 5.83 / 5.8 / 6.43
